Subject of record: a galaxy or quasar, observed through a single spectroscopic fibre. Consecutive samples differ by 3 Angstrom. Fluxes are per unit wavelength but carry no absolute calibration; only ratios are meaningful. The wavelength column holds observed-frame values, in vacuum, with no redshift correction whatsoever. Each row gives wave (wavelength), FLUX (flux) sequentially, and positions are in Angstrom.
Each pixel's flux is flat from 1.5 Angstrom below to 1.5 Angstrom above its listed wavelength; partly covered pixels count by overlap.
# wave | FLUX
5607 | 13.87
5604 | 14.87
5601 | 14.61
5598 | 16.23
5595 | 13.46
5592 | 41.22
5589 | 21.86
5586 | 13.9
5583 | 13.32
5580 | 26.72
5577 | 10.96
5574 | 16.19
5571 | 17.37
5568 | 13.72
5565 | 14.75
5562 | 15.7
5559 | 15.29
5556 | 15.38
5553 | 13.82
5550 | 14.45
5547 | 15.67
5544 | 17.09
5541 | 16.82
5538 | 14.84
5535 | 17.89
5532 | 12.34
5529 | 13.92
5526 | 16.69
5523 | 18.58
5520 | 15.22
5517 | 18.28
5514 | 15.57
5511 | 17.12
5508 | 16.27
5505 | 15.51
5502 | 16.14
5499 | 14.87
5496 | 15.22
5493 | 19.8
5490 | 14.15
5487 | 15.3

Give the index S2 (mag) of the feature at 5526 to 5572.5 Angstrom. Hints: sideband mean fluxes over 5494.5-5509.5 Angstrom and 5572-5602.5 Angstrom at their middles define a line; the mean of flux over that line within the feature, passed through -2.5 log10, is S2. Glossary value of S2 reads 0.14 mag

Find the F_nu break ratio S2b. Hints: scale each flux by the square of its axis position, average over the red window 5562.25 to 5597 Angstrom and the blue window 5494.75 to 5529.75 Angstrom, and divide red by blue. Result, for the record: 1.2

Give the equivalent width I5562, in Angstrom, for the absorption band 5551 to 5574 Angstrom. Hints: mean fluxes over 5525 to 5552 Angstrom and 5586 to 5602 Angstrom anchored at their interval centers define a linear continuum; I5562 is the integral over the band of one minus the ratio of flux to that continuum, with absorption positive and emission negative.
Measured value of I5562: 3.4 Angstrom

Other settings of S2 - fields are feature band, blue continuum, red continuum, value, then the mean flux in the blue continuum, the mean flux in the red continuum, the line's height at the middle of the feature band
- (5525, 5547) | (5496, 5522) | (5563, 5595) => 0.098 mag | 16.1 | 18.7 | 17.1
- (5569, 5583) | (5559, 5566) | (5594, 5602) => -0.140 mag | 15.3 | 14.9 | 15.1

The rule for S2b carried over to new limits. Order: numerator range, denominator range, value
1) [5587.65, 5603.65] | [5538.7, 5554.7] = 1.38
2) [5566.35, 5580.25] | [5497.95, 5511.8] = 1.03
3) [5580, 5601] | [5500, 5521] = 1.27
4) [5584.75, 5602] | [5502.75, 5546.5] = 1.30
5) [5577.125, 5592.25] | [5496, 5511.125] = 1.36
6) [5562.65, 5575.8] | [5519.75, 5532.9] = 1.01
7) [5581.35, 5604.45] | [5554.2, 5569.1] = 1.28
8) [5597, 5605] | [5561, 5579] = 1.02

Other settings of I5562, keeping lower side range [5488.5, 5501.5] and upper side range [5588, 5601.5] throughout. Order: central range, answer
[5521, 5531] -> 1.0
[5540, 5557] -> 3.3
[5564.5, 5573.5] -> 2.2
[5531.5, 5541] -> 1.5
